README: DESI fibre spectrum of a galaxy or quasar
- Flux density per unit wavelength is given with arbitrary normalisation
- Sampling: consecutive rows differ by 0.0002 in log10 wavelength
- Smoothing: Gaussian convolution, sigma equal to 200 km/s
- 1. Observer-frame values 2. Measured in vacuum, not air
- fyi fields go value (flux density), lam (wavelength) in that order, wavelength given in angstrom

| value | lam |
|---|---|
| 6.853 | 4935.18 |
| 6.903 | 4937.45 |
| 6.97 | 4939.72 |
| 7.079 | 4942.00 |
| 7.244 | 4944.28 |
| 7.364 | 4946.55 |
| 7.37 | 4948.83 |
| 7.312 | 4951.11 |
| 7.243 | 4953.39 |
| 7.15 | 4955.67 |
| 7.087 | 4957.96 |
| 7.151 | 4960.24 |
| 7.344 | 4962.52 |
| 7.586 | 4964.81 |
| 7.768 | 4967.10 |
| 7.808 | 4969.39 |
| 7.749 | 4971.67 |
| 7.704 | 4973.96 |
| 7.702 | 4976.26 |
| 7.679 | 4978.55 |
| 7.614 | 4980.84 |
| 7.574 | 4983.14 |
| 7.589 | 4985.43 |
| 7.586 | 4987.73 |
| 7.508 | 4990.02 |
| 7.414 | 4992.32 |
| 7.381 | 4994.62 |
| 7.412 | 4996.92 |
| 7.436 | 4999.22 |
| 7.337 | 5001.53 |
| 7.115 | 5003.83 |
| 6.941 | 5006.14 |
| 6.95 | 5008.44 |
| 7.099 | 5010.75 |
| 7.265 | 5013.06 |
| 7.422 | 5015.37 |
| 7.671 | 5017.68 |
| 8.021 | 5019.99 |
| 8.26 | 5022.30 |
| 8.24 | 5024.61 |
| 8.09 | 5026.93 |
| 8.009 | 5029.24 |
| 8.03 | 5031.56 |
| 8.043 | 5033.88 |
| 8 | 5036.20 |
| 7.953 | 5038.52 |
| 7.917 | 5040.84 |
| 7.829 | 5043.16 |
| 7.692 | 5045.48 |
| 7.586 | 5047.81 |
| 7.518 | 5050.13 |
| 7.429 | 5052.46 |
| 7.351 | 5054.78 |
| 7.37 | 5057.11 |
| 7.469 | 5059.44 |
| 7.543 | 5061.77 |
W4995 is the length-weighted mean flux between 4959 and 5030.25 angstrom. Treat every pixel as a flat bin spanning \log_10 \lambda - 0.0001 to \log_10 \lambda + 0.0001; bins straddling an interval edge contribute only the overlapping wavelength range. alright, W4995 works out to 7.56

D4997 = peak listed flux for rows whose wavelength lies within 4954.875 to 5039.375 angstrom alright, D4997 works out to 8.26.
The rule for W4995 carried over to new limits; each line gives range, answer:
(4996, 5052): 7.66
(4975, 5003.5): 7.51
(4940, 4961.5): 7.21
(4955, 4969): 7.38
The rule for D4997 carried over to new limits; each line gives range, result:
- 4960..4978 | 7.808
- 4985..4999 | 7.589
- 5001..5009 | 7.337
